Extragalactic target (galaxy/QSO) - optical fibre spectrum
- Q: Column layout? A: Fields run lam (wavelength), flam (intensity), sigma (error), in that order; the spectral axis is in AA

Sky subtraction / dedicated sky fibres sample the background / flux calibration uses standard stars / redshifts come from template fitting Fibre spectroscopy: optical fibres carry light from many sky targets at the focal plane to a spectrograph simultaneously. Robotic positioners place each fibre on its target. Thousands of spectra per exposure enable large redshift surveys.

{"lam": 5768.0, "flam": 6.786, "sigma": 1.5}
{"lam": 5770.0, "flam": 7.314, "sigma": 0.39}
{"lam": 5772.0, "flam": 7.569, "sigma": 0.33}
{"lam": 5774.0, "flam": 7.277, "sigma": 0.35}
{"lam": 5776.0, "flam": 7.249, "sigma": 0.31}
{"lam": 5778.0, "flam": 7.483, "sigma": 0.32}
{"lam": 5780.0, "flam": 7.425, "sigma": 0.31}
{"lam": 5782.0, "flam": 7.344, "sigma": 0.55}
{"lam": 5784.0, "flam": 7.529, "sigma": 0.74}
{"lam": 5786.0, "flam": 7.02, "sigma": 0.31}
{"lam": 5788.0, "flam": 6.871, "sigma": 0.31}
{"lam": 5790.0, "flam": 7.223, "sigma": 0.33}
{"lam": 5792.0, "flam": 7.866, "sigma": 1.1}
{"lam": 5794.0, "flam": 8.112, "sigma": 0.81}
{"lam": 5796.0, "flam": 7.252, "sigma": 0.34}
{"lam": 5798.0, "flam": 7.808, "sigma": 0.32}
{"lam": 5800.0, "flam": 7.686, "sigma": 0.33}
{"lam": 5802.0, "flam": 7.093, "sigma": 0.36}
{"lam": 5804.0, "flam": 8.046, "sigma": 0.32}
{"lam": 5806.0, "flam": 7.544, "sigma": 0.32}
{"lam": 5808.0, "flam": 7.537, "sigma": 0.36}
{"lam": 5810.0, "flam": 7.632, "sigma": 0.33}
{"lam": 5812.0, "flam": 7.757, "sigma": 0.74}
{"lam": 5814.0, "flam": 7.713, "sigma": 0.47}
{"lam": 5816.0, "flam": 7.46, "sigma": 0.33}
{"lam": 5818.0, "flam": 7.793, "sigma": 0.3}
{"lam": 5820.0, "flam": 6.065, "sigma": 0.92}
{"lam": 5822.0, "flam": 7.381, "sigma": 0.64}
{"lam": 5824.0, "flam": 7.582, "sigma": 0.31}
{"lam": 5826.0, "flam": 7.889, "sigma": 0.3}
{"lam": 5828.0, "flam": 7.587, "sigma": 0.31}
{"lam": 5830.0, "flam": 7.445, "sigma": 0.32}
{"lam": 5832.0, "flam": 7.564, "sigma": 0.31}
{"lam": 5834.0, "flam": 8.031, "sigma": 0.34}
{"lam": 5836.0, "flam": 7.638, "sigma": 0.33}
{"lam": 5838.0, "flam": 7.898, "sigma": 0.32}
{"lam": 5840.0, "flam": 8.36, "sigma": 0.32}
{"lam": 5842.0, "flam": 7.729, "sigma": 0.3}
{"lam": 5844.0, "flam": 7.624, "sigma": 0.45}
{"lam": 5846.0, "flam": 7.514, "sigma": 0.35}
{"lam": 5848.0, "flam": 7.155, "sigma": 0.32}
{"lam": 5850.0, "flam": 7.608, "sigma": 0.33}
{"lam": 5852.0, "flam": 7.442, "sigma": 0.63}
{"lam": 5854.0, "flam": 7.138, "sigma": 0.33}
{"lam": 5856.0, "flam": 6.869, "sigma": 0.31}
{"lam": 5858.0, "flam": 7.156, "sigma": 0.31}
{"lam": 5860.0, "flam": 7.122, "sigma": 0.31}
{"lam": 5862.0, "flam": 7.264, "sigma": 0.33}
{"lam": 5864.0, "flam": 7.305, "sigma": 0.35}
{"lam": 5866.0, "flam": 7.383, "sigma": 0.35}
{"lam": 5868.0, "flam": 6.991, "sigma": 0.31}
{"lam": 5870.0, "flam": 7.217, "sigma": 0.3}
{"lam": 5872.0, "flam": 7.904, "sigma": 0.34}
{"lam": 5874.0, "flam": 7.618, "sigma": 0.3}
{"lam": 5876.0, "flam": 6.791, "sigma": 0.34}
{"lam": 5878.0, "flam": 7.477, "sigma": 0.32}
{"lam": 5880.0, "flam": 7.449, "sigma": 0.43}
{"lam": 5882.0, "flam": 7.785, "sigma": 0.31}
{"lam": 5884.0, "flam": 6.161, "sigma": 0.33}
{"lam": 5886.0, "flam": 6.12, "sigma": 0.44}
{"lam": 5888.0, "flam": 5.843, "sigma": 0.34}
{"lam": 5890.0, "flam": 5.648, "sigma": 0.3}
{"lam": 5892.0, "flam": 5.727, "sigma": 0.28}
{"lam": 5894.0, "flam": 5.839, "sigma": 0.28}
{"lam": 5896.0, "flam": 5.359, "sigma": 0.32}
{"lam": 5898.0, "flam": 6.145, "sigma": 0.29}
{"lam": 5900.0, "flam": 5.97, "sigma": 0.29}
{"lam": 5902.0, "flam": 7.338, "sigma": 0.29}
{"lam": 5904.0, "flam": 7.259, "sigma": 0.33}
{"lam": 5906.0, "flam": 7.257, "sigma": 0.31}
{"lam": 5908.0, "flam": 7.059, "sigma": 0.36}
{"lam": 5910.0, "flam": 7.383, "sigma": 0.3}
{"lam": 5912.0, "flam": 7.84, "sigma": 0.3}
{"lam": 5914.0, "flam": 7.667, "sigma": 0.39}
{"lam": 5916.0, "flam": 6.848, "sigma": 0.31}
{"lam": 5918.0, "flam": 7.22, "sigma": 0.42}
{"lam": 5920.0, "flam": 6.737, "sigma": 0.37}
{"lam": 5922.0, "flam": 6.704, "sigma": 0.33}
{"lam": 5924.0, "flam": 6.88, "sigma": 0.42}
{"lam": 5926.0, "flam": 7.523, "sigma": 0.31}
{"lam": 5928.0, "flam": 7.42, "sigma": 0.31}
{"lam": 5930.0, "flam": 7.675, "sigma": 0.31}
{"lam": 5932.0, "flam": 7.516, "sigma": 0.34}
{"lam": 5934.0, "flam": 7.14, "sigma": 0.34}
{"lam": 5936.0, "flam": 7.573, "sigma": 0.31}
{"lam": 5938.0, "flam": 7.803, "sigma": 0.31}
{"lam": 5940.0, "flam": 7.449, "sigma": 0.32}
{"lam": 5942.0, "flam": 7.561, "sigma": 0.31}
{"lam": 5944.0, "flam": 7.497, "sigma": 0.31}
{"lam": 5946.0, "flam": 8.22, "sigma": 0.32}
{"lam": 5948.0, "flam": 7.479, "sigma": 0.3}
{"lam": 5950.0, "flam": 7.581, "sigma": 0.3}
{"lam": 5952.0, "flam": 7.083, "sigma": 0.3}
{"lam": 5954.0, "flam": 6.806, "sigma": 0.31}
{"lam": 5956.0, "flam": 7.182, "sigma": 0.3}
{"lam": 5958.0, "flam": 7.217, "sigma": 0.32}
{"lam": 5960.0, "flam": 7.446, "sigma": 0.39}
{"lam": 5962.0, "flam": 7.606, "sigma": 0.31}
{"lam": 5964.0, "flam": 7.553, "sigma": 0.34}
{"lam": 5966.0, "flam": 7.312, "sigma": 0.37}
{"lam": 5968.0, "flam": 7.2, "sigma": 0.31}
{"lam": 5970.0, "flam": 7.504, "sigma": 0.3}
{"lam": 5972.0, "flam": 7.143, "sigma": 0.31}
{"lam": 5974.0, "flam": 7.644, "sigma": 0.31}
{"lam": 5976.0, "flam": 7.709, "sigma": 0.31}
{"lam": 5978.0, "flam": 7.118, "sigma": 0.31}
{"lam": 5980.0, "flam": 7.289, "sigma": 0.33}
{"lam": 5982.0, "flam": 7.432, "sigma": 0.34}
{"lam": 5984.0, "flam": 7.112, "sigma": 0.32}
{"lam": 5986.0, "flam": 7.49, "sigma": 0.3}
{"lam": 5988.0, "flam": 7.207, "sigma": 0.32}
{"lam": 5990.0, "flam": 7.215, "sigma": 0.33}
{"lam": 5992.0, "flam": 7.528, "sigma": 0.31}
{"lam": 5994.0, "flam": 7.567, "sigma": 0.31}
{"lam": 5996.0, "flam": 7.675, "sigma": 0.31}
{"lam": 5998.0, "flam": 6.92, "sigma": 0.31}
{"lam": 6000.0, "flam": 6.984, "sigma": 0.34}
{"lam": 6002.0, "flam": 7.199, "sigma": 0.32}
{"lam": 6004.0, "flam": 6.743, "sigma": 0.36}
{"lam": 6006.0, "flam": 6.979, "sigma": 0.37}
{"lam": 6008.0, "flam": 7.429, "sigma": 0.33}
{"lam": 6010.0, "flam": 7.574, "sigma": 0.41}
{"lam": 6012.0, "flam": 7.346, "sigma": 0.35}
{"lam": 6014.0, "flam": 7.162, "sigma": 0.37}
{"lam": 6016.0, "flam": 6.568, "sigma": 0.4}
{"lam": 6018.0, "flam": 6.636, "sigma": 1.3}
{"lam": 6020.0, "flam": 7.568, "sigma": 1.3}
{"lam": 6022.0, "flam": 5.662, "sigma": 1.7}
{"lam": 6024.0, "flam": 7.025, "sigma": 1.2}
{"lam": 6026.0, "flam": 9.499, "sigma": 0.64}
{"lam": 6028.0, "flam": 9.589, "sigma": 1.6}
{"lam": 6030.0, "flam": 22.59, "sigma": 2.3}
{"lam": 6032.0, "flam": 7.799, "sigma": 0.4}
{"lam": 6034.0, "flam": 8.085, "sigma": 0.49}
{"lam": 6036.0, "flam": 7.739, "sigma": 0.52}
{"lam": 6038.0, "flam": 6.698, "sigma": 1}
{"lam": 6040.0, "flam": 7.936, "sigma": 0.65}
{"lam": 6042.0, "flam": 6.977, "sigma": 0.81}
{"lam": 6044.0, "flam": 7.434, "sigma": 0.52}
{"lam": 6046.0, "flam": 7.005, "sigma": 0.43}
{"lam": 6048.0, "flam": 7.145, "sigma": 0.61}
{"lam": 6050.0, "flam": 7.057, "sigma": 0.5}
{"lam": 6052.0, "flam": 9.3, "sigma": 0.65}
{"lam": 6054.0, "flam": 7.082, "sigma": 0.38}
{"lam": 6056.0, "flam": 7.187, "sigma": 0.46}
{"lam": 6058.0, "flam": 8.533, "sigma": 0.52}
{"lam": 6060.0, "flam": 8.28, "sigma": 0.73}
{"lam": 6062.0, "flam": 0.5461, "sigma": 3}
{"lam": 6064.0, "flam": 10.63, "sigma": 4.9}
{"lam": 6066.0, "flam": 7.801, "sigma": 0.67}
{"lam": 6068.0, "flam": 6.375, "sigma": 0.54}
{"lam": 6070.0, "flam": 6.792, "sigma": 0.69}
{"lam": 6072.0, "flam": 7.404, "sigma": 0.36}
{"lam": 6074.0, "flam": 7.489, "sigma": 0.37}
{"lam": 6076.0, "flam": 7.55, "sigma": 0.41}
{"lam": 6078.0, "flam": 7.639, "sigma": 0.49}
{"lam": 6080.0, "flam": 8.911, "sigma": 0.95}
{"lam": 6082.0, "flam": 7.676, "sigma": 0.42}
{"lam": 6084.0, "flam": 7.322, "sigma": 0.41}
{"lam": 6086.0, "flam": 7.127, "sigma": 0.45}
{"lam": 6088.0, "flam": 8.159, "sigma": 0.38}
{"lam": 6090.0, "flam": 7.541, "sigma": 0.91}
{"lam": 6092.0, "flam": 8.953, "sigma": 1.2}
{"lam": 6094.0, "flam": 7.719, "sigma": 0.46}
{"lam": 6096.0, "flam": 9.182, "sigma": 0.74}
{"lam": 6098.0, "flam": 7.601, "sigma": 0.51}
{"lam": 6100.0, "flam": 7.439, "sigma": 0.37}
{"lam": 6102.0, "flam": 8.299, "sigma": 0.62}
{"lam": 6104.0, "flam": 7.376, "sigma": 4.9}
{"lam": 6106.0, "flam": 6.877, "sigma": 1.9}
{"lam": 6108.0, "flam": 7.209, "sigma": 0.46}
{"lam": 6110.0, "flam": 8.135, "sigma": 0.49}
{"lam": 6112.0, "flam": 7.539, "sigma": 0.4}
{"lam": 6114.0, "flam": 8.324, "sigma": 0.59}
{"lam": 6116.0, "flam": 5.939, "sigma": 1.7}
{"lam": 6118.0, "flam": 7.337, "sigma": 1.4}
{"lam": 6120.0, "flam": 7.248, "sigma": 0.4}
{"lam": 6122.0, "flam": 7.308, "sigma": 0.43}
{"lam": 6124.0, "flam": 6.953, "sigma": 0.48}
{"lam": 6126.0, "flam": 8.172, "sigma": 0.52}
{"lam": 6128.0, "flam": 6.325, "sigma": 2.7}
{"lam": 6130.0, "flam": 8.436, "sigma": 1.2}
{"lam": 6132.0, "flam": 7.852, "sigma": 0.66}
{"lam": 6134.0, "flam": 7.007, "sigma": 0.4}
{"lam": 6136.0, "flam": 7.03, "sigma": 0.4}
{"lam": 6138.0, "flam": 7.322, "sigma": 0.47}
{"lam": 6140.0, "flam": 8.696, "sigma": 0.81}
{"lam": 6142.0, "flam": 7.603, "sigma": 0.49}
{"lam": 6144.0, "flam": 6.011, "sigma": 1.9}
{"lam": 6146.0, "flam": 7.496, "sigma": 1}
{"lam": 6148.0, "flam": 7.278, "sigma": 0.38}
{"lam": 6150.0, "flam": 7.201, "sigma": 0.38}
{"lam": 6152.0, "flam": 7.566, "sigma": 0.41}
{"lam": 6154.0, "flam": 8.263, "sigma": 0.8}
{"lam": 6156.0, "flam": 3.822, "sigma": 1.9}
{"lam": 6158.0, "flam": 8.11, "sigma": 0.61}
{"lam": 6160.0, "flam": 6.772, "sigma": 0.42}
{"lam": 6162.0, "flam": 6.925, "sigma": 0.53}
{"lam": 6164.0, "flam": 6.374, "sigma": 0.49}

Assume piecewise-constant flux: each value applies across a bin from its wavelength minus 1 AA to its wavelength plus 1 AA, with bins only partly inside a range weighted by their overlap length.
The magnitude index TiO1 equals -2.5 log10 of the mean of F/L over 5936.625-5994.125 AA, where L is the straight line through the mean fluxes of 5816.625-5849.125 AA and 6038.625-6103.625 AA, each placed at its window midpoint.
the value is 0.023 mag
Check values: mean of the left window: 7.58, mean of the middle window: 7.41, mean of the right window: 7.56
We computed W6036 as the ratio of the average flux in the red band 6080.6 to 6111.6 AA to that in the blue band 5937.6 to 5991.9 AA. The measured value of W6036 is 1.05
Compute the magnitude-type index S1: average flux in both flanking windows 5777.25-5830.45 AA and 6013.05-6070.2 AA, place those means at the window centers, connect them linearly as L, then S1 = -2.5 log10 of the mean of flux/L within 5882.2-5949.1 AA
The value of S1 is 0.105 mag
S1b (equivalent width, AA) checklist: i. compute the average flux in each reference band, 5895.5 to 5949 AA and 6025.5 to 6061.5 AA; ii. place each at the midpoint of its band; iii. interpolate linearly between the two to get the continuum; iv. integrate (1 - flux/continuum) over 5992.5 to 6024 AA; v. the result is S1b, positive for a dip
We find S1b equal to 4.2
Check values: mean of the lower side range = 7.22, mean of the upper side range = 8.54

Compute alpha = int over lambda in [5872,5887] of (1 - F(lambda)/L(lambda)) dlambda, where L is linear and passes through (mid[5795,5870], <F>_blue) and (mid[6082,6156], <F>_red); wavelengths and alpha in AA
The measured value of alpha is 0.7 AA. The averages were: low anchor 7.48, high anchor 7.5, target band 7.11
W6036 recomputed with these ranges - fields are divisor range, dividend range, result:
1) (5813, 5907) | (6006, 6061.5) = 1.12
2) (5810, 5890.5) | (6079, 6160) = 1.02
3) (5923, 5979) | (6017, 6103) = 1.07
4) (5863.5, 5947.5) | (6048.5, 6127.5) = 1.07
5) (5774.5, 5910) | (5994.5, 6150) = 1.06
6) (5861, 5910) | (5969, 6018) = 1.07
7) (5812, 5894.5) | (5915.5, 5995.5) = 1.02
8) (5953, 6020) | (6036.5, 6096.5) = 1.03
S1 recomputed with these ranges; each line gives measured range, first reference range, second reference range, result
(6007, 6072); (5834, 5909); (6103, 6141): -0.08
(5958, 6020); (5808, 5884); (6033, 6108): 0.03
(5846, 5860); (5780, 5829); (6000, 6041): 0.06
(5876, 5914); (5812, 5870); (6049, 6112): 0.12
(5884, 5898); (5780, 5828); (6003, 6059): 0.30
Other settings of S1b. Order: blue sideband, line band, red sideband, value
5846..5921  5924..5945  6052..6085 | -1.2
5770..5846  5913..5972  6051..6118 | 1.6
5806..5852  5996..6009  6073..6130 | 0.9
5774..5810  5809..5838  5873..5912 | -1.3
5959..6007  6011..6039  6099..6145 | -4.7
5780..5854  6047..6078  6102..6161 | 0.3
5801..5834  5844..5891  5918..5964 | 2.3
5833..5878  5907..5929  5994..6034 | 1.5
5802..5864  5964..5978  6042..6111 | 0.2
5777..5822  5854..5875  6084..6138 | 0.6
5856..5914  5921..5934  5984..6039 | -0.1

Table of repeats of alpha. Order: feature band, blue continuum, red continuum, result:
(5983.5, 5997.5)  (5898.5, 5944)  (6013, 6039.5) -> 1.3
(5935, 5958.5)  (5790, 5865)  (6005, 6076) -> 0.7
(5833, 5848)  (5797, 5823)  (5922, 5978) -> -0.6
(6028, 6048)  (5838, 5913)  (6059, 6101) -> -4.4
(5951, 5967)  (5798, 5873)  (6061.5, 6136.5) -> 0.5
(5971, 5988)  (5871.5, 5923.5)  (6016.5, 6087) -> 0.0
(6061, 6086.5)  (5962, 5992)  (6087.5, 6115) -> 1.9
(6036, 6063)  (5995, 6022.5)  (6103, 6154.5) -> 0.5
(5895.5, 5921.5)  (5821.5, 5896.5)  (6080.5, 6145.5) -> 1.1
